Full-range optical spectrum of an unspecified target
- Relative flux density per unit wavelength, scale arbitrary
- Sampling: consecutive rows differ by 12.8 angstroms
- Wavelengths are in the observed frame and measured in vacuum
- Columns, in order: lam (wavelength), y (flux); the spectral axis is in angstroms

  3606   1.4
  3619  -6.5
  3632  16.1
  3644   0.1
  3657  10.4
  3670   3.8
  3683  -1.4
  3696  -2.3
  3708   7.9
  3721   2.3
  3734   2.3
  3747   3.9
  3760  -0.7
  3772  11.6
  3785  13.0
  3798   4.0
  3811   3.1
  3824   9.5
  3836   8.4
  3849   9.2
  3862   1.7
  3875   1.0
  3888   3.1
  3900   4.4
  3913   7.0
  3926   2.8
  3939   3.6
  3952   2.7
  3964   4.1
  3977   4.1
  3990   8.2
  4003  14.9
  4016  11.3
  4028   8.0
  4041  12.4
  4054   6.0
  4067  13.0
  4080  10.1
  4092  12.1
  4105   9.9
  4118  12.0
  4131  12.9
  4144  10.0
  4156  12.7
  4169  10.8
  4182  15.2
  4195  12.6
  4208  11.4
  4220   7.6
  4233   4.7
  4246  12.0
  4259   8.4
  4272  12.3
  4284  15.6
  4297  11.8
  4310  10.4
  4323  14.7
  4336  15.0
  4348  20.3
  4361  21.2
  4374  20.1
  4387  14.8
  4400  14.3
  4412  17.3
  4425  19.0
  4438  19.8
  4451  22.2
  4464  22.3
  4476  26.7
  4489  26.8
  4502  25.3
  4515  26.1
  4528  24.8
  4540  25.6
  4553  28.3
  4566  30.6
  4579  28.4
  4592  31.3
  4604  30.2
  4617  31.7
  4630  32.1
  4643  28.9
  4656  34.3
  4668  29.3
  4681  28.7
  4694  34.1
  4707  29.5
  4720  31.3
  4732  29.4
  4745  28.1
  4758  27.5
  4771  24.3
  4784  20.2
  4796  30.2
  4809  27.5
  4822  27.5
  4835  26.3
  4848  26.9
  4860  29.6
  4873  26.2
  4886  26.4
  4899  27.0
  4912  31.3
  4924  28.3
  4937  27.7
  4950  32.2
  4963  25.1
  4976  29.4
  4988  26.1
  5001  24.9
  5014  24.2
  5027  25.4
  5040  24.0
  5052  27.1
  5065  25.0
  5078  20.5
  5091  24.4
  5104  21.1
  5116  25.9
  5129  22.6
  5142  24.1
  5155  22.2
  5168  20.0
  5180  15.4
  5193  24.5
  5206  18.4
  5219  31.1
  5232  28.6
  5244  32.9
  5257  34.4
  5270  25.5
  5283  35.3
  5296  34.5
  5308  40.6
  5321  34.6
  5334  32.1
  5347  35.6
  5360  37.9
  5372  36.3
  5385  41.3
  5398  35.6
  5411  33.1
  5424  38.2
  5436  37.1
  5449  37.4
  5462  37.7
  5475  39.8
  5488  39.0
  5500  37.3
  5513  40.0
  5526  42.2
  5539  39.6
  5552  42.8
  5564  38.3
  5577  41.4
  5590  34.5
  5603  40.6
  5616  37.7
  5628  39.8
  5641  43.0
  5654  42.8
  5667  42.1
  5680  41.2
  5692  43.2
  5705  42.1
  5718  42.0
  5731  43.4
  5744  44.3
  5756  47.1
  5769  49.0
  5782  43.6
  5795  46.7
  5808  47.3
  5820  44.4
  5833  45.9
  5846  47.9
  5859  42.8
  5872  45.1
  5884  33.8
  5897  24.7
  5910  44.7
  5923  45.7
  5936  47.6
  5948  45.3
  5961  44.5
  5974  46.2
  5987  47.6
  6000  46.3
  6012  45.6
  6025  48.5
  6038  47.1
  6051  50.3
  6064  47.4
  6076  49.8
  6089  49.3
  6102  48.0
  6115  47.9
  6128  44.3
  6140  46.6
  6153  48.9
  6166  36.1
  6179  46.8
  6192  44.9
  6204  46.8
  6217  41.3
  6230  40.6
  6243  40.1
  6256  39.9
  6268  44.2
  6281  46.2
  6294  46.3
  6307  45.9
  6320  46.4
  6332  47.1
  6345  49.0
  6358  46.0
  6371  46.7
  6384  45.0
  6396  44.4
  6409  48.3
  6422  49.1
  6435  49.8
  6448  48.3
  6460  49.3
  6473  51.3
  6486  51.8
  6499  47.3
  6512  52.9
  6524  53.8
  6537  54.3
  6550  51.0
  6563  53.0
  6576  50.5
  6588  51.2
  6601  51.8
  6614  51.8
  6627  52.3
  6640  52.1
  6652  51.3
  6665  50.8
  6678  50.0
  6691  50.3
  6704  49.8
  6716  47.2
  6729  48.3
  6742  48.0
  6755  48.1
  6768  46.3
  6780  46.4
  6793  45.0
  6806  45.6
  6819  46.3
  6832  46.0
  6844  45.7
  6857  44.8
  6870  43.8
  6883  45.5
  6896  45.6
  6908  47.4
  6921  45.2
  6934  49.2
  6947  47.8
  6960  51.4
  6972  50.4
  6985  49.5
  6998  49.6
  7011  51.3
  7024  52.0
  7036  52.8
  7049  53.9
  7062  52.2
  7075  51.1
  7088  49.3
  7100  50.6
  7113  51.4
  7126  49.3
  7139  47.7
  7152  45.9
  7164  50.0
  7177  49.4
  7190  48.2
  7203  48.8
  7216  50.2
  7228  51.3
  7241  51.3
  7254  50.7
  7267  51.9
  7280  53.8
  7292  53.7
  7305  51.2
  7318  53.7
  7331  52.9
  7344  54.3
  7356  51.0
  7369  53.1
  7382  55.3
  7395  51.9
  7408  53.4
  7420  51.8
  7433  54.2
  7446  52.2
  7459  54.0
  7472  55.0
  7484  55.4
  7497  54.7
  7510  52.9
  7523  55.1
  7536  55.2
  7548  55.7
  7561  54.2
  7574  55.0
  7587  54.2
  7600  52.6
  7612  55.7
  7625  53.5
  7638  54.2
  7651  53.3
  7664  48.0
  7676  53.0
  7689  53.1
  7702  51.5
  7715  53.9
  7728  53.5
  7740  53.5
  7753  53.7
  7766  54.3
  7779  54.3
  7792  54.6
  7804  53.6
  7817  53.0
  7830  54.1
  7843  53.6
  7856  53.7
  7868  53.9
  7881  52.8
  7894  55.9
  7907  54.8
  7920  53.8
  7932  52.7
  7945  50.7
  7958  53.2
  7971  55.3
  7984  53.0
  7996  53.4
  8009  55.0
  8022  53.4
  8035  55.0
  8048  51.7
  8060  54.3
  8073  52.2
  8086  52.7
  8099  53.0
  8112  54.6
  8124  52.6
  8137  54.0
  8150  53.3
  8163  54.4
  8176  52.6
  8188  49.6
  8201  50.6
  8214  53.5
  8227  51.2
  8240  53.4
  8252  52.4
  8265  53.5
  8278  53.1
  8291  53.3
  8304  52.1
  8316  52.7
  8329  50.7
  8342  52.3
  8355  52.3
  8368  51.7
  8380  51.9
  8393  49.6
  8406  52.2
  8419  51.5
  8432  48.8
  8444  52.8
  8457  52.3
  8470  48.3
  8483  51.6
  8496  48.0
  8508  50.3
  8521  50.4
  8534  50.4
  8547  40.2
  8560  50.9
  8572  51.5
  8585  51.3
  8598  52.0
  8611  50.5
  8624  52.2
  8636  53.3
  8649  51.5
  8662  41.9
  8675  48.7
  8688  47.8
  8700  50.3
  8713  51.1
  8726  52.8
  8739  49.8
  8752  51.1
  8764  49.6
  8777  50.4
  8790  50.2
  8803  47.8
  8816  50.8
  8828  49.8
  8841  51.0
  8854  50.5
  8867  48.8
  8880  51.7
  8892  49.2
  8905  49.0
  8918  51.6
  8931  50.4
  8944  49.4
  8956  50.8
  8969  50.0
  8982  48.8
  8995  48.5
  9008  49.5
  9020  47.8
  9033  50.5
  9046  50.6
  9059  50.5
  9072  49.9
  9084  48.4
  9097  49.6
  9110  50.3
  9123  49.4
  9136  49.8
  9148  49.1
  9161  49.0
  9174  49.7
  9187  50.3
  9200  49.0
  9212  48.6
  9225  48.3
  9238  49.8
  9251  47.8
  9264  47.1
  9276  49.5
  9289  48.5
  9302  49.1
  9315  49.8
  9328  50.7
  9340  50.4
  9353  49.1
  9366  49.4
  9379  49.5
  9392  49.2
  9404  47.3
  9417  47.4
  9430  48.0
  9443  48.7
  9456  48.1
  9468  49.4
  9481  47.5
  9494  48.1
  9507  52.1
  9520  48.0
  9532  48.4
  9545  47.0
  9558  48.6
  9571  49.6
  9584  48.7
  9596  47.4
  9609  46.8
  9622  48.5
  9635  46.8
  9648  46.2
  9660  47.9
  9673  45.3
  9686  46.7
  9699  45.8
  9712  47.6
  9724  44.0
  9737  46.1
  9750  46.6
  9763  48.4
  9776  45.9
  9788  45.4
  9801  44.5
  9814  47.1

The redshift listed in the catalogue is 0.000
